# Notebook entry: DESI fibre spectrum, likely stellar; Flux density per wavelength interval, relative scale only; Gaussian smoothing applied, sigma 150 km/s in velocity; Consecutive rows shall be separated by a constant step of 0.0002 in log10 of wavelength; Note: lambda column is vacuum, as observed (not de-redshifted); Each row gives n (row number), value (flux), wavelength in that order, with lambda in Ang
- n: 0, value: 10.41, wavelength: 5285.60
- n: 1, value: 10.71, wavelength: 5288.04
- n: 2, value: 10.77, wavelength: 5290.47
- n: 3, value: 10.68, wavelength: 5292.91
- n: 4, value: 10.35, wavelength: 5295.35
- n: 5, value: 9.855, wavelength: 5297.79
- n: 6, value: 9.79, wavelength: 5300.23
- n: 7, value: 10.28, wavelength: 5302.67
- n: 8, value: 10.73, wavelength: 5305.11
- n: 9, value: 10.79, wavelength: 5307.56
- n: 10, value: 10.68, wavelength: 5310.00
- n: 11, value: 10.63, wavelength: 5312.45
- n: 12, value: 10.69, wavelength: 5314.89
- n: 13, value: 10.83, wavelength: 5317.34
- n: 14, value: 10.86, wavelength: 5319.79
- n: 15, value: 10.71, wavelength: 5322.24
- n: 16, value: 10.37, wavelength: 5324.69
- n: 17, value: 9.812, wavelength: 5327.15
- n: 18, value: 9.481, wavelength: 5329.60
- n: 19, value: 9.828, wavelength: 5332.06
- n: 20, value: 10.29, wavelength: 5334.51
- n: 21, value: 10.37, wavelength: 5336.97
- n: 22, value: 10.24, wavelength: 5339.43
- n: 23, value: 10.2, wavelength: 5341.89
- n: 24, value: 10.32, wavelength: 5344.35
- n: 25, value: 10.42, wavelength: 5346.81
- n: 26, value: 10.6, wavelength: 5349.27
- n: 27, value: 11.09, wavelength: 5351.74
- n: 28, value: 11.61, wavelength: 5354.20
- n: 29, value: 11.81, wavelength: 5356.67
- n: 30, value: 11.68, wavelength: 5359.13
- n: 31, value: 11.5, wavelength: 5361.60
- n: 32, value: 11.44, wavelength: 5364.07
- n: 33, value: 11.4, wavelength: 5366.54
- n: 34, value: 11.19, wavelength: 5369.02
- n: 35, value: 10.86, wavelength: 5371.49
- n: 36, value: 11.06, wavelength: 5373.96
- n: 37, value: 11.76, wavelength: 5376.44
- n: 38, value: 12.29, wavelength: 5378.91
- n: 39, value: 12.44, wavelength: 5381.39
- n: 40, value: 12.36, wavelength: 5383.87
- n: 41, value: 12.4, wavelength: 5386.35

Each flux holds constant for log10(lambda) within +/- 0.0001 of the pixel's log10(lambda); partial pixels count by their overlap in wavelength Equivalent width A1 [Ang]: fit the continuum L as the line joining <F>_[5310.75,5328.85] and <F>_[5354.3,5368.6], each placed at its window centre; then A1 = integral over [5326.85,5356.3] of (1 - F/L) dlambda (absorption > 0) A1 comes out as 1.7 Ang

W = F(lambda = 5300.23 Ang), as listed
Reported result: 9.79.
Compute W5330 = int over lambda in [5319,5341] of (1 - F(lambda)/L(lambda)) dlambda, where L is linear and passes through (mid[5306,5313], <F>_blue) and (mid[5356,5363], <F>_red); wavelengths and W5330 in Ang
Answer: 1.75 Ang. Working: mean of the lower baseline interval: 10.7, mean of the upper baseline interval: 11.7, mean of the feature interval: 10.2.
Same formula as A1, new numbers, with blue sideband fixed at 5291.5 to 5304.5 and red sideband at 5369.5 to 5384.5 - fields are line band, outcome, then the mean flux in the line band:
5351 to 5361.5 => -0.2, 11.6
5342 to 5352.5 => 0.6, 10.5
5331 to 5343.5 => 0.9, 10.2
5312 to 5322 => -0.2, 10.8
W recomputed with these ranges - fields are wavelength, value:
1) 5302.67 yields 10.28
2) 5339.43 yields 10.24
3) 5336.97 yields 10.37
